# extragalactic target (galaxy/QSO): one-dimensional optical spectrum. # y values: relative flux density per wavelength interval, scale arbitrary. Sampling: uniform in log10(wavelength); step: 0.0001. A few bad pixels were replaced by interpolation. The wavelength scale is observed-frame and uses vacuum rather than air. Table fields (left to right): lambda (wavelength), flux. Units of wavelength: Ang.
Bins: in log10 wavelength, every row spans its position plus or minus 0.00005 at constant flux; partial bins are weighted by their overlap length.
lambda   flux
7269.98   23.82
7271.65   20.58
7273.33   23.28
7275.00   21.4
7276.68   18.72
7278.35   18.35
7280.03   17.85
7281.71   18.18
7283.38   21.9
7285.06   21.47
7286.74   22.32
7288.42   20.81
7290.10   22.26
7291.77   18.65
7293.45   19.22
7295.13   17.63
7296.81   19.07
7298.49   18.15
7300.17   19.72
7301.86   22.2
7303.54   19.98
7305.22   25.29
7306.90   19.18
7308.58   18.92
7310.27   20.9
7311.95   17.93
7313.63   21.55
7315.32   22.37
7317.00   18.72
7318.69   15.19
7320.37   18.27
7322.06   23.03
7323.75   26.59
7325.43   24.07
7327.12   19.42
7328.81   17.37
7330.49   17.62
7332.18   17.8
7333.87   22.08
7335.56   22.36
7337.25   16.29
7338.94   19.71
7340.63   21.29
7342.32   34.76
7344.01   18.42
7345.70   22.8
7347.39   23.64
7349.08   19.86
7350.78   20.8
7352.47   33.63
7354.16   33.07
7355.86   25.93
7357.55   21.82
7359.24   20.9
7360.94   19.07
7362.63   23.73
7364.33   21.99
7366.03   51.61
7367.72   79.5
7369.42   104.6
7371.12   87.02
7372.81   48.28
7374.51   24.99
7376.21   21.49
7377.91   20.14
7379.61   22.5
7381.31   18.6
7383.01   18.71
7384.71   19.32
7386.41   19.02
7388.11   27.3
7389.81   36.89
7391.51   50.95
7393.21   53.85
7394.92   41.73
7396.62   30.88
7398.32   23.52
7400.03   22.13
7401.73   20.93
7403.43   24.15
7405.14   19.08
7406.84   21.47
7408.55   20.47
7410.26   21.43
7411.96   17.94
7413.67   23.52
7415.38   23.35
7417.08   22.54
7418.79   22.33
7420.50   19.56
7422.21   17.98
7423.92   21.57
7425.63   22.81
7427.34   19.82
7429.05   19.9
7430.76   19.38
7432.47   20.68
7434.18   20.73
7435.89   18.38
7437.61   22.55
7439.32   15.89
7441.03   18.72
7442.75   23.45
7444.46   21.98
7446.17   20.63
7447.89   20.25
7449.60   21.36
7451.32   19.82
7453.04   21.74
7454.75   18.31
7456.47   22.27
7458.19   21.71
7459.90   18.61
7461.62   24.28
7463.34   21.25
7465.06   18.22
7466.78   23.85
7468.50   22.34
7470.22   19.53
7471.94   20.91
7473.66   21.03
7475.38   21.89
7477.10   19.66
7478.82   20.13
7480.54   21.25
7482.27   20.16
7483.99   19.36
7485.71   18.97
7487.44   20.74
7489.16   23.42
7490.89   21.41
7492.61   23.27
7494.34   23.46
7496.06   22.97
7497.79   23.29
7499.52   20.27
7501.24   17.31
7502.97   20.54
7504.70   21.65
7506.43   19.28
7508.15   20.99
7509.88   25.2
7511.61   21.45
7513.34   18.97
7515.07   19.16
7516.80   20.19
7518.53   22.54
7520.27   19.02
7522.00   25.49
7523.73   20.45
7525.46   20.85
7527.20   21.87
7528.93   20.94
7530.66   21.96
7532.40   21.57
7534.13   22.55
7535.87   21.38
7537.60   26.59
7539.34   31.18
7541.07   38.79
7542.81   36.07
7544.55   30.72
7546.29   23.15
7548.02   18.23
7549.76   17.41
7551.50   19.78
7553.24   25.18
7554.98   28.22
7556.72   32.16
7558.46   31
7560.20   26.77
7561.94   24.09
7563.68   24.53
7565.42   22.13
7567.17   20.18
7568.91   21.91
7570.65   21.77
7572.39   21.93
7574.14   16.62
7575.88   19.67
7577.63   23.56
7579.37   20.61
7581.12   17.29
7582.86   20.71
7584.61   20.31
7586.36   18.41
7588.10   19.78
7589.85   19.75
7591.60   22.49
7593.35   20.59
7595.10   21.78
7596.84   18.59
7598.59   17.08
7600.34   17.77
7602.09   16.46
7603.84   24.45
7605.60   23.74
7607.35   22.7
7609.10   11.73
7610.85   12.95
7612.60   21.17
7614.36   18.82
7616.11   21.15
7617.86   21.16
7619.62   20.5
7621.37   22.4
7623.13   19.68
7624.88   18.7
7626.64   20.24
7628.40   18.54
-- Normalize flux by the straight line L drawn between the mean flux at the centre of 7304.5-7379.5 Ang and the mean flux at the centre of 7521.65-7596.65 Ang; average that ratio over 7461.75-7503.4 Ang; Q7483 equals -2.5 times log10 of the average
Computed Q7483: 0.176 mag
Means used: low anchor 27.8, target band 21.1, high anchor 23.2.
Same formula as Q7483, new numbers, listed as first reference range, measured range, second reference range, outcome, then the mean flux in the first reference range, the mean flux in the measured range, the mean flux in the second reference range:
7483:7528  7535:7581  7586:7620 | -0.21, 21.2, 24.6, 19.6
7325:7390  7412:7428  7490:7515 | 0.21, 29.2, 21.3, 21.4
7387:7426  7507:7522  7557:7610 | 0.10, 26.4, 21.2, 21.1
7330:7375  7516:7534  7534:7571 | 0.23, 32.6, 21.5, 25.7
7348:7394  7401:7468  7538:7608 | 0.44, 34.9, 20.9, 23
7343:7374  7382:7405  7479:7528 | 0.14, 37.5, 29.5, 21.2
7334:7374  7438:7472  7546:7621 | 0.34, 34.1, 20.8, 21.1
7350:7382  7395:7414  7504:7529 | 0.39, 37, 23.1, 21.2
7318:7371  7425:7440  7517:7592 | 0.30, 28.5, 20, 23.2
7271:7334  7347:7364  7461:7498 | -0.18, 20.2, 24.2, 21.4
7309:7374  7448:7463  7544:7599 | 0.21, 28.7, 21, 22.1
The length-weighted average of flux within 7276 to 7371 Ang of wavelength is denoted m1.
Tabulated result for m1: 24.8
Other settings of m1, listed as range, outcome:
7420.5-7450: 20.3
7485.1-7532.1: 21.3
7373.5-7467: 23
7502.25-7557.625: 23.6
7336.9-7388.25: 31.2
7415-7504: 20.9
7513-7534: 21.2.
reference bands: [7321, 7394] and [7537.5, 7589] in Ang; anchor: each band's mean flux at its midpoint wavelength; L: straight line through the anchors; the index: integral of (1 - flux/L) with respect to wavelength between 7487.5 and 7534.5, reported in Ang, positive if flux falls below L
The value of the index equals 7.4 Ang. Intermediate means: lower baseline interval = 30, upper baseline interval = 23.9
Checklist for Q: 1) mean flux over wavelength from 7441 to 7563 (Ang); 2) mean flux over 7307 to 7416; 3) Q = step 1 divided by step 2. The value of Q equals 0.82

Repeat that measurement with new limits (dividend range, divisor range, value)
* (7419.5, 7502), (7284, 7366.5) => 0.95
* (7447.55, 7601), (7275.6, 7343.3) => 1.08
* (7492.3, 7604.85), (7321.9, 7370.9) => 0.76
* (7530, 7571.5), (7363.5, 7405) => 0.69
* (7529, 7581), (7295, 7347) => 1.18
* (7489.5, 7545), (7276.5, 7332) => 1.15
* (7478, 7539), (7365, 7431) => 0.70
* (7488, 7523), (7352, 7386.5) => 0.61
